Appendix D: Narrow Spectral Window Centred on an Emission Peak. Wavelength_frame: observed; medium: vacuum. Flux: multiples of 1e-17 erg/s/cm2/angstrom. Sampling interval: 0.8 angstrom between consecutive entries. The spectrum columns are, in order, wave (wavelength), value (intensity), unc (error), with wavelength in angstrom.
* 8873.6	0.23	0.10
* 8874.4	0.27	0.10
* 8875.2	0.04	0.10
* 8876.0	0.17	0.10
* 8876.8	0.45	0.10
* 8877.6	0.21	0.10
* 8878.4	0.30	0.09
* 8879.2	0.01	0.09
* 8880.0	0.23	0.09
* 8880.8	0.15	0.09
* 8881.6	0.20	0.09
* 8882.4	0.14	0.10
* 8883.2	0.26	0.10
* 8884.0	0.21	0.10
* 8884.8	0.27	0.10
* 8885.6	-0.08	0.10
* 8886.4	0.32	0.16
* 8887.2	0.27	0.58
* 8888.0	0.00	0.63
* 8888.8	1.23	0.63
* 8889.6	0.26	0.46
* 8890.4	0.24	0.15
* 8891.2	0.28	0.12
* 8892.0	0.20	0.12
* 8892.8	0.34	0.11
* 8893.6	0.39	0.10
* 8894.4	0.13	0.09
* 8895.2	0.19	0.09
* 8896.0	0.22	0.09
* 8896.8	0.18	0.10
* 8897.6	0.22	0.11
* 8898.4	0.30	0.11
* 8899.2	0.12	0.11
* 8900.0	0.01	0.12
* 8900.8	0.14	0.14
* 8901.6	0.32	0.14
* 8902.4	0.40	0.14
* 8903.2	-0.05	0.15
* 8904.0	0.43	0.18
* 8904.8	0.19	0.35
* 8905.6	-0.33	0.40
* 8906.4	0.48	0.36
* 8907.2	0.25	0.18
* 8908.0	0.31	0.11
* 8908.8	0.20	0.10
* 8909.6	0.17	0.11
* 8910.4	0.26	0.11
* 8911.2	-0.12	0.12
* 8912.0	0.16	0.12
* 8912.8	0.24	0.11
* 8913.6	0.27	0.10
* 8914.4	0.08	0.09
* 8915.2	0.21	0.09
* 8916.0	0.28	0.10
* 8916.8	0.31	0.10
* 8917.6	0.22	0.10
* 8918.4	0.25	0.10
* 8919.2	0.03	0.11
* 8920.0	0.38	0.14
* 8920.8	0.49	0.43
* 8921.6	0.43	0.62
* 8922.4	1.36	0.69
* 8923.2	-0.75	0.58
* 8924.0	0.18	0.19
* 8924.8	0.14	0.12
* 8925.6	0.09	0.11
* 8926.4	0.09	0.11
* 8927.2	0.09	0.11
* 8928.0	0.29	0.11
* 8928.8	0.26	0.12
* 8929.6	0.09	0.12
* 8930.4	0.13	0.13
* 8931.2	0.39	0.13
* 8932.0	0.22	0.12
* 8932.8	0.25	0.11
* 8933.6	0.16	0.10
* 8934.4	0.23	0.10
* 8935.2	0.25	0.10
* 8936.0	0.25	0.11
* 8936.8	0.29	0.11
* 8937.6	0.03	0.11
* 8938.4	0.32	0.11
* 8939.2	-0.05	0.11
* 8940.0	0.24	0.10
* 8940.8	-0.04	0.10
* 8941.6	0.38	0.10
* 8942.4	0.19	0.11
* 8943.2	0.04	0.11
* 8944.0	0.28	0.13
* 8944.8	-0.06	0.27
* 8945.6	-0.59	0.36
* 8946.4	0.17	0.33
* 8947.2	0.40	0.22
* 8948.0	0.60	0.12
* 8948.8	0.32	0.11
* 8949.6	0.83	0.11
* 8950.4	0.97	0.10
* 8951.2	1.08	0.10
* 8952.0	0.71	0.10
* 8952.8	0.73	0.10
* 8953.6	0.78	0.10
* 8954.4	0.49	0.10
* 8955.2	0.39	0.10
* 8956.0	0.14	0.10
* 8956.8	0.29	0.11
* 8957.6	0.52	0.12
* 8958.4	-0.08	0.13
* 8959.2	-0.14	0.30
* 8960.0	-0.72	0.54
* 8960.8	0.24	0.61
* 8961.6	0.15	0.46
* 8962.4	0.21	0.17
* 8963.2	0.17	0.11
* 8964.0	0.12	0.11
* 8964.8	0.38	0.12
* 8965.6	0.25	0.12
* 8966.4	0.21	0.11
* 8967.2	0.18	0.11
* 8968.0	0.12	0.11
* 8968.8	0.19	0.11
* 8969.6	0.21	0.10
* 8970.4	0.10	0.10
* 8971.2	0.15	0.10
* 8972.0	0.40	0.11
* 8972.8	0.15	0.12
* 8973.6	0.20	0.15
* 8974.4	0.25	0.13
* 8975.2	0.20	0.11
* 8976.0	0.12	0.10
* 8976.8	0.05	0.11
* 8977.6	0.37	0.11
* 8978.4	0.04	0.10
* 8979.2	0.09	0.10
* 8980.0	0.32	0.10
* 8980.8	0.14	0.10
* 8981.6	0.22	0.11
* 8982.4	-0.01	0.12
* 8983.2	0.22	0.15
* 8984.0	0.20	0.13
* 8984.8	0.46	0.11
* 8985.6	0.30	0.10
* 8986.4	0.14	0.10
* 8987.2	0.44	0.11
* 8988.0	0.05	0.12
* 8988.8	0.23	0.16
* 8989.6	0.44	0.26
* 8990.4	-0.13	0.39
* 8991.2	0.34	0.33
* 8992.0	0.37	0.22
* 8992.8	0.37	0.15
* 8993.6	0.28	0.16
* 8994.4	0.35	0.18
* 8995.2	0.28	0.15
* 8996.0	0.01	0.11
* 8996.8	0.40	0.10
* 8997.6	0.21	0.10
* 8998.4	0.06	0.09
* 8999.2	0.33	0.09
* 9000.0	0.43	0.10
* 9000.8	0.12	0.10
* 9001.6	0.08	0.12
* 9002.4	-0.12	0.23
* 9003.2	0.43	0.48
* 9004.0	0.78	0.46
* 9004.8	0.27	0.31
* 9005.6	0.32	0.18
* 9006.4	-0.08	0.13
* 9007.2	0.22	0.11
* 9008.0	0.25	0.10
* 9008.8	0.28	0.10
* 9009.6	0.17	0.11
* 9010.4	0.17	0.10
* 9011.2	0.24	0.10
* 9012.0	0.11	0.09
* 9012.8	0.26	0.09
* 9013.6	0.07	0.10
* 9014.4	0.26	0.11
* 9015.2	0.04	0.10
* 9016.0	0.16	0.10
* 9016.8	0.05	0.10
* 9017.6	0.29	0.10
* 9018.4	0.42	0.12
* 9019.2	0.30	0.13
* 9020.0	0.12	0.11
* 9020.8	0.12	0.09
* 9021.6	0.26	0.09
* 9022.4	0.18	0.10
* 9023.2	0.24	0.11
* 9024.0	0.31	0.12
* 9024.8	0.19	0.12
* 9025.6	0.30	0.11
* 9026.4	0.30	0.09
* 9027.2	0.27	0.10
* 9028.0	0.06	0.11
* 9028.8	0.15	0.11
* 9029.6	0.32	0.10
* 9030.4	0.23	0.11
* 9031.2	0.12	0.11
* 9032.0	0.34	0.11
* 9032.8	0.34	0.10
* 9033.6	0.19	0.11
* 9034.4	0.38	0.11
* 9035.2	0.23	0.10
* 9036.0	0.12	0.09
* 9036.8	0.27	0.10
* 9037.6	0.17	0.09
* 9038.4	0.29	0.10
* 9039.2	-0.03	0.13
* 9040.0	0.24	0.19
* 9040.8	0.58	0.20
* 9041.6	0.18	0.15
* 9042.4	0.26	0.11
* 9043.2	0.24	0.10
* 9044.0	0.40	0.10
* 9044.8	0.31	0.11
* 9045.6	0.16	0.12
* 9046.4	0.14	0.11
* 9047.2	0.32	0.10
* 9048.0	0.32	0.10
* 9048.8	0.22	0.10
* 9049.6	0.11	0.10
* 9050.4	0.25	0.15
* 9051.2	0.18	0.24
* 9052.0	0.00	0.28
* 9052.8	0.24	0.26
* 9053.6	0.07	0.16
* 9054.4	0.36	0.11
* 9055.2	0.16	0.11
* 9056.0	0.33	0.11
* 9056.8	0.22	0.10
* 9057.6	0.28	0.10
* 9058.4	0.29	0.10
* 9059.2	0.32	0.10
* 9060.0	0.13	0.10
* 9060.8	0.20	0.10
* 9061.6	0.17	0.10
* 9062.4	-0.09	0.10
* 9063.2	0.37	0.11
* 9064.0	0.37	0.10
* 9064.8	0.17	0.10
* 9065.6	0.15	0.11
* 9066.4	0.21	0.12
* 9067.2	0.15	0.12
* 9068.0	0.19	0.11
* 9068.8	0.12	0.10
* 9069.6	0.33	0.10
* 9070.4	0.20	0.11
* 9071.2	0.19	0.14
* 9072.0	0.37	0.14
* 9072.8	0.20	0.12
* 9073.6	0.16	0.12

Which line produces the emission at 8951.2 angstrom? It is H-beta 4861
